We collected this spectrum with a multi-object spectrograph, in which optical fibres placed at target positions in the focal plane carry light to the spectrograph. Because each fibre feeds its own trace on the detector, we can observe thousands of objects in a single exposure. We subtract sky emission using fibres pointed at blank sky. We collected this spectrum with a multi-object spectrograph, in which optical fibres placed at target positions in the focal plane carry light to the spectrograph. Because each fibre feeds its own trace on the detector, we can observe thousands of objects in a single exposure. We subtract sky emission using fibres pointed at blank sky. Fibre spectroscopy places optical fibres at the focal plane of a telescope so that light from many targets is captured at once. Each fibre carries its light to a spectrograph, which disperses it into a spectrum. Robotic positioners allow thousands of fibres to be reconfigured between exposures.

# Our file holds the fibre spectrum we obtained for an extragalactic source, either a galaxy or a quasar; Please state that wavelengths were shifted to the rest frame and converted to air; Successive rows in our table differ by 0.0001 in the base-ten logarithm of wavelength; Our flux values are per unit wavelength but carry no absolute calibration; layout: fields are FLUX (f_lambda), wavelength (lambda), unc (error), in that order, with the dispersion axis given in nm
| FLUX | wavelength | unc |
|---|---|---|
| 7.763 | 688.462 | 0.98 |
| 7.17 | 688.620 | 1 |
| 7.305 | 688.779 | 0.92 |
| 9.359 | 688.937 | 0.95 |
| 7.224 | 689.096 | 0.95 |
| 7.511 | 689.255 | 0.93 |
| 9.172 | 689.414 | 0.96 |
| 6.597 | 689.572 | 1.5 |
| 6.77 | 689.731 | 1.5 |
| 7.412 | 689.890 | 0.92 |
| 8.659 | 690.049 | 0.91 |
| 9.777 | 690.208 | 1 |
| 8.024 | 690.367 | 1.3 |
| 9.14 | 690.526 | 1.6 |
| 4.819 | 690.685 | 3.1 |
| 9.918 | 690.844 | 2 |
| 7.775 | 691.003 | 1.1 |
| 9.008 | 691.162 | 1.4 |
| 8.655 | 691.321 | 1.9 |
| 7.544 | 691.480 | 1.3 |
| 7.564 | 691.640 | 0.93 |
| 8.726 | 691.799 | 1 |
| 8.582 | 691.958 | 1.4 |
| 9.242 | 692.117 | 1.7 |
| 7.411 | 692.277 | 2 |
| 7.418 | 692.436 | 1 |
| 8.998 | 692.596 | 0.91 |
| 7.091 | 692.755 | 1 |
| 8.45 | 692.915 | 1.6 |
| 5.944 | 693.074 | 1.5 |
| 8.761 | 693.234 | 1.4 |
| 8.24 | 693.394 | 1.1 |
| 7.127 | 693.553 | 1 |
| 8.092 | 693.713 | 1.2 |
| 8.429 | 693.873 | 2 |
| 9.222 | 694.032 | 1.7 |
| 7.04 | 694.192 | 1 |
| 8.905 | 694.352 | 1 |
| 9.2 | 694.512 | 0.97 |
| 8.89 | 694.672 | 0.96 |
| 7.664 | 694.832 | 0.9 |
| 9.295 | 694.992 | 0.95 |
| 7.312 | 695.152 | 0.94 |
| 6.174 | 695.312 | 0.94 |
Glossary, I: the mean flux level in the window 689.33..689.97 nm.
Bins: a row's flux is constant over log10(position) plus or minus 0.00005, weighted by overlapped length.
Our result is 7.49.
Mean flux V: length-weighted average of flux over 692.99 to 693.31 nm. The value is 7.36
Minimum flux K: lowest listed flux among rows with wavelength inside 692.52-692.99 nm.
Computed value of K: 7.091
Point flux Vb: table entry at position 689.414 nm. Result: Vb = 9.172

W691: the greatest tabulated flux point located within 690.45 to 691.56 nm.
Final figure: 9.918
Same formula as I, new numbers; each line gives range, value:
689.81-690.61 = 8.58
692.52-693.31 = 7.84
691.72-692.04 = 8.68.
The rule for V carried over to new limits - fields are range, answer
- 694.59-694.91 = 8.28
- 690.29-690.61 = 8.53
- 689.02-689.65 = 7.63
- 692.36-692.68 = 8.2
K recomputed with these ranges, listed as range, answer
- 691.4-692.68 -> 7.411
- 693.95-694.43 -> 7.04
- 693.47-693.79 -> 7.127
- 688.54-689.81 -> 6.597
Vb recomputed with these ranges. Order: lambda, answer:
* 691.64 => 7.564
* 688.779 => 7.305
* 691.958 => 8.582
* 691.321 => 8.655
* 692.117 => 9.242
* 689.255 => 7.511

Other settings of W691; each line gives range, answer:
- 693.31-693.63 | 8.24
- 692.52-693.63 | 8.998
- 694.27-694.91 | 9.2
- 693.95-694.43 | 9.222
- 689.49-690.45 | 9.777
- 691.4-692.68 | 9.242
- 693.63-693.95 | 8.429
